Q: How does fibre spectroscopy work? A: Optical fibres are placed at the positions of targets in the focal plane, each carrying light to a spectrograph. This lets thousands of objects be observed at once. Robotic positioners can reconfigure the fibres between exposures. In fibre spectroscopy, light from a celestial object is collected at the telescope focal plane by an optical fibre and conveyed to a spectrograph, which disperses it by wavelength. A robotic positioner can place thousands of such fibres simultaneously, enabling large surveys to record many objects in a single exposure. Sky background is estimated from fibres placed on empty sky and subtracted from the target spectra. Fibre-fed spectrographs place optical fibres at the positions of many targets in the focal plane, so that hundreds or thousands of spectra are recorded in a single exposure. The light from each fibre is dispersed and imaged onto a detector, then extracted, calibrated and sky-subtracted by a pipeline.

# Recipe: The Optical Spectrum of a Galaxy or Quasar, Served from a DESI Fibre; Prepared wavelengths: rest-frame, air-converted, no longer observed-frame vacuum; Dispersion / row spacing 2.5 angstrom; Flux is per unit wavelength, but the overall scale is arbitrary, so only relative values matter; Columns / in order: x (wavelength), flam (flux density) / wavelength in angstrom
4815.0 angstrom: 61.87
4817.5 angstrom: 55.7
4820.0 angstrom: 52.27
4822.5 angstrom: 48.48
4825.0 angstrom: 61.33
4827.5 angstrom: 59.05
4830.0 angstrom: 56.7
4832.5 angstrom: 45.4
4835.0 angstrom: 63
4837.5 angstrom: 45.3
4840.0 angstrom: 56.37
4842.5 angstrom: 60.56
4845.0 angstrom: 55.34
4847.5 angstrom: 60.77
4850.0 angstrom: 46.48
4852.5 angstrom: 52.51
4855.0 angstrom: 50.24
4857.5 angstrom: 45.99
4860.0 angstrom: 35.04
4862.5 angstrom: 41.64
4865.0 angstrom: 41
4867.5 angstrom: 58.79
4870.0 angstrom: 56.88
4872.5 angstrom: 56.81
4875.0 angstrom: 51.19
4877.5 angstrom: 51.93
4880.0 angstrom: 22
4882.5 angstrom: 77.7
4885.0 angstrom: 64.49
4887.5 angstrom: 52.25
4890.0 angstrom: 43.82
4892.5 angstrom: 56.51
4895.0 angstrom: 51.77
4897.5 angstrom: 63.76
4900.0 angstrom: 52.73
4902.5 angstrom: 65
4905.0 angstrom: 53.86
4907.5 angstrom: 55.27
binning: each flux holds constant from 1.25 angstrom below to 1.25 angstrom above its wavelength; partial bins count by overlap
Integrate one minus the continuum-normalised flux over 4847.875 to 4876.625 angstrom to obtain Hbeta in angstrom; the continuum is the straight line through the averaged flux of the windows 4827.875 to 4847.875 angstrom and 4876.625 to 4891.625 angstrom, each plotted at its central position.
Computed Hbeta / 2.4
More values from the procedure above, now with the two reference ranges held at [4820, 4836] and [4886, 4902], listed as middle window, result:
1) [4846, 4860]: 1.3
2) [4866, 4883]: 0.7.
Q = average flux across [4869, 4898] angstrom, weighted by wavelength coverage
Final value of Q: 53.8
